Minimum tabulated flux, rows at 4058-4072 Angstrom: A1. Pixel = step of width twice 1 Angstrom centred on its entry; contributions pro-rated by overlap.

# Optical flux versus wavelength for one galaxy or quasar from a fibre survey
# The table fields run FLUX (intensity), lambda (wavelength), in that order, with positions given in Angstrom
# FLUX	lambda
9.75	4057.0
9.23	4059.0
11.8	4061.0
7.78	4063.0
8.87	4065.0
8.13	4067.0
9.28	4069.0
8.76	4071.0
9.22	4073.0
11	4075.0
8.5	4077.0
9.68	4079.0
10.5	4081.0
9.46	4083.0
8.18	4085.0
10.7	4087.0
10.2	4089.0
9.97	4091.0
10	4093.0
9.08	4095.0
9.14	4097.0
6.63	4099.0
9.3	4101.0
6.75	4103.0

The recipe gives 7.78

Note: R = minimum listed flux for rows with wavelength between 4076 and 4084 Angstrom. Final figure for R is 8.5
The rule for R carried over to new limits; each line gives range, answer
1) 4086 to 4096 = 9.08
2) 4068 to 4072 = 8.76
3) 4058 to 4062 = 9.23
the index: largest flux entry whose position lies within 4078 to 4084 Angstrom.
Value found 10.5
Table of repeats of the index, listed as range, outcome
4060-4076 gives 11.8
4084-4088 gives 10.7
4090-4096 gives 10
